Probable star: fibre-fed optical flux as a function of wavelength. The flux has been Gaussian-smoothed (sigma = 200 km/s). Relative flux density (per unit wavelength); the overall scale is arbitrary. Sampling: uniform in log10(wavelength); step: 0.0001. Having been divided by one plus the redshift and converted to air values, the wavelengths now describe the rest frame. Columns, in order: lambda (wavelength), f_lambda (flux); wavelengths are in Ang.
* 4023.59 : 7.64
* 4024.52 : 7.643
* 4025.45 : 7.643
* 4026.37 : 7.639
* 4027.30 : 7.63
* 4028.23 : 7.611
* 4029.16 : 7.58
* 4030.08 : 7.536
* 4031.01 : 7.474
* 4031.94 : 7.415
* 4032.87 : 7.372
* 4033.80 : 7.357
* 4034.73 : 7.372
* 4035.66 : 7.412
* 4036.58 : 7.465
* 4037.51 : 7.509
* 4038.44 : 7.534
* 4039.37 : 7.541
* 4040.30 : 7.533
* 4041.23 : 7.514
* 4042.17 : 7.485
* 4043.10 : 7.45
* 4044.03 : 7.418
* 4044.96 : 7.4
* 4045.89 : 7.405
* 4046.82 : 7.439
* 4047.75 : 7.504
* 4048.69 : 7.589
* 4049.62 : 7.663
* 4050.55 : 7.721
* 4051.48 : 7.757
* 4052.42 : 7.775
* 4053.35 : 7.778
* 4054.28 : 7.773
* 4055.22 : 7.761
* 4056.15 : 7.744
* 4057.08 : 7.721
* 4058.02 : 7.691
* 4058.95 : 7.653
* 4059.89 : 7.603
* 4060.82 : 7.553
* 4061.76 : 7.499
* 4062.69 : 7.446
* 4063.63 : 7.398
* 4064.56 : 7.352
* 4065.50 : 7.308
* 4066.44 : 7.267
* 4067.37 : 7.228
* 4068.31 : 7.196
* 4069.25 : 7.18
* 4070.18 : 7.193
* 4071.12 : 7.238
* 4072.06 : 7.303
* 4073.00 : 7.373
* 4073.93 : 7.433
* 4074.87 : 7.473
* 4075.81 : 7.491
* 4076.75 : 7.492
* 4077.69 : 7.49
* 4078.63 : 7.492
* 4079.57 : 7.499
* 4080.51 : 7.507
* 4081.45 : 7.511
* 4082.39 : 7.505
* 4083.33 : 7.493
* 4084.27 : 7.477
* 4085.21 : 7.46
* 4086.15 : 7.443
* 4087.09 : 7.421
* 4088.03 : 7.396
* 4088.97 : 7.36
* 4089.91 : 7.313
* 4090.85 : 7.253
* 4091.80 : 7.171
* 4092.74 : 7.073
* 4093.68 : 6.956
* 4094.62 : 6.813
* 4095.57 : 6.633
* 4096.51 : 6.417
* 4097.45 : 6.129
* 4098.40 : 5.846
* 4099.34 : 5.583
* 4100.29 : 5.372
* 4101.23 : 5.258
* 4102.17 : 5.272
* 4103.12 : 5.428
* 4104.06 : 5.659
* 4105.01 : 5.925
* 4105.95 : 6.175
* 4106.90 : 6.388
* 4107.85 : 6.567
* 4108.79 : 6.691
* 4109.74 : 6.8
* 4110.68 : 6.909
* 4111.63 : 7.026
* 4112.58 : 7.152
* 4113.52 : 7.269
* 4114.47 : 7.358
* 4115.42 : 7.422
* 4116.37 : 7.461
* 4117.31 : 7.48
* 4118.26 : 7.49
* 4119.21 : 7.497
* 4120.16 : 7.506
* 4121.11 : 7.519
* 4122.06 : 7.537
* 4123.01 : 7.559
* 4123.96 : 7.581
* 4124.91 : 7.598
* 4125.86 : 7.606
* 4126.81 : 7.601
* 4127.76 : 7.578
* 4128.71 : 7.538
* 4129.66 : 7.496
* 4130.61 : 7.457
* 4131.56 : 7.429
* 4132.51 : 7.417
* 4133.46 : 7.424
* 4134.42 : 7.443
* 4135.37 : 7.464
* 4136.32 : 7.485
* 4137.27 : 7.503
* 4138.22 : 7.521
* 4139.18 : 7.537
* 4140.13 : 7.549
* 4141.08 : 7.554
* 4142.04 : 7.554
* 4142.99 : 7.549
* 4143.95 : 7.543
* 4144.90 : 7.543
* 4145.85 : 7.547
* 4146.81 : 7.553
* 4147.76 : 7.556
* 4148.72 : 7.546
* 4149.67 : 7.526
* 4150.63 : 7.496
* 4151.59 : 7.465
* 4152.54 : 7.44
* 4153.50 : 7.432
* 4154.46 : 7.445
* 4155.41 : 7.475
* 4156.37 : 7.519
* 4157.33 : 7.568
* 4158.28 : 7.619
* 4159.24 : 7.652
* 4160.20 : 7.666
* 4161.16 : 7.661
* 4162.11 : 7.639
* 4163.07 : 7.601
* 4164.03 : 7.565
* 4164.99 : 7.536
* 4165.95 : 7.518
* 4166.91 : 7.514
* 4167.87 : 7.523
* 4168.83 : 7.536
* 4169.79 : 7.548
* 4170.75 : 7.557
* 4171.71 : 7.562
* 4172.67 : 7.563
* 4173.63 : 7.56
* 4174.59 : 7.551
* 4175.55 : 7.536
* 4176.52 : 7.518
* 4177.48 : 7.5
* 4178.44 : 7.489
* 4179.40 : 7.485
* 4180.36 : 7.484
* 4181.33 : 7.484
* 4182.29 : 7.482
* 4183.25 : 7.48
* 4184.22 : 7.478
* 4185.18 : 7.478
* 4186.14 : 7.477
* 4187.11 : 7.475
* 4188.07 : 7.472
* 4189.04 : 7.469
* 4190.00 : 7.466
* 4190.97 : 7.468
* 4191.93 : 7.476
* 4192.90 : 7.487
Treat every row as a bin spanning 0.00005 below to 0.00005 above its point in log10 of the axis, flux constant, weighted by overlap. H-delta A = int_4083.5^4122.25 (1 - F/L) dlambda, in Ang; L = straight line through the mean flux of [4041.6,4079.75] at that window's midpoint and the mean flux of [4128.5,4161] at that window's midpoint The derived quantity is 3.6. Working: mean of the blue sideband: 7.49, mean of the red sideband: 7.52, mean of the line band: 6.8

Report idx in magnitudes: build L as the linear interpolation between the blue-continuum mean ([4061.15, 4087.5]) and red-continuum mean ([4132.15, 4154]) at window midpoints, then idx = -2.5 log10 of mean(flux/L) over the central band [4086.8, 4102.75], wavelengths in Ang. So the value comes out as 0.141 mag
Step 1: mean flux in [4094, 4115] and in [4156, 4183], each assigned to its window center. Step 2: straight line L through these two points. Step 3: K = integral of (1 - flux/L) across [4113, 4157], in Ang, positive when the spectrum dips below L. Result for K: -3.9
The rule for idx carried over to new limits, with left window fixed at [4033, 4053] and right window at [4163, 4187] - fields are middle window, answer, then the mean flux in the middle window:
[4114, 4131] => 0.00 mag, 7.51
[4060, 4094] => 0.02 mag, 7.37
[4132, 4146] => 0.00 mag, 7.51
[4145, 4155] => 0.00 mag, 7.5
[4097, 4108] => 0.29 mag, 5.77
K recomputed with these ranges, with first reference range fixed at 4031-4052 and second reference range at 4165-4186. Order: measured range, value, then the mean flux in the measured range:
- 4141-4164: -0.1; 7.55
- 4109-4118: 0.4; 7.2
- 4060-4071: 0.2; 7.34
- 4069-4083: 0.2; 7.42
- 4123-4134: 0.0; 7.52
